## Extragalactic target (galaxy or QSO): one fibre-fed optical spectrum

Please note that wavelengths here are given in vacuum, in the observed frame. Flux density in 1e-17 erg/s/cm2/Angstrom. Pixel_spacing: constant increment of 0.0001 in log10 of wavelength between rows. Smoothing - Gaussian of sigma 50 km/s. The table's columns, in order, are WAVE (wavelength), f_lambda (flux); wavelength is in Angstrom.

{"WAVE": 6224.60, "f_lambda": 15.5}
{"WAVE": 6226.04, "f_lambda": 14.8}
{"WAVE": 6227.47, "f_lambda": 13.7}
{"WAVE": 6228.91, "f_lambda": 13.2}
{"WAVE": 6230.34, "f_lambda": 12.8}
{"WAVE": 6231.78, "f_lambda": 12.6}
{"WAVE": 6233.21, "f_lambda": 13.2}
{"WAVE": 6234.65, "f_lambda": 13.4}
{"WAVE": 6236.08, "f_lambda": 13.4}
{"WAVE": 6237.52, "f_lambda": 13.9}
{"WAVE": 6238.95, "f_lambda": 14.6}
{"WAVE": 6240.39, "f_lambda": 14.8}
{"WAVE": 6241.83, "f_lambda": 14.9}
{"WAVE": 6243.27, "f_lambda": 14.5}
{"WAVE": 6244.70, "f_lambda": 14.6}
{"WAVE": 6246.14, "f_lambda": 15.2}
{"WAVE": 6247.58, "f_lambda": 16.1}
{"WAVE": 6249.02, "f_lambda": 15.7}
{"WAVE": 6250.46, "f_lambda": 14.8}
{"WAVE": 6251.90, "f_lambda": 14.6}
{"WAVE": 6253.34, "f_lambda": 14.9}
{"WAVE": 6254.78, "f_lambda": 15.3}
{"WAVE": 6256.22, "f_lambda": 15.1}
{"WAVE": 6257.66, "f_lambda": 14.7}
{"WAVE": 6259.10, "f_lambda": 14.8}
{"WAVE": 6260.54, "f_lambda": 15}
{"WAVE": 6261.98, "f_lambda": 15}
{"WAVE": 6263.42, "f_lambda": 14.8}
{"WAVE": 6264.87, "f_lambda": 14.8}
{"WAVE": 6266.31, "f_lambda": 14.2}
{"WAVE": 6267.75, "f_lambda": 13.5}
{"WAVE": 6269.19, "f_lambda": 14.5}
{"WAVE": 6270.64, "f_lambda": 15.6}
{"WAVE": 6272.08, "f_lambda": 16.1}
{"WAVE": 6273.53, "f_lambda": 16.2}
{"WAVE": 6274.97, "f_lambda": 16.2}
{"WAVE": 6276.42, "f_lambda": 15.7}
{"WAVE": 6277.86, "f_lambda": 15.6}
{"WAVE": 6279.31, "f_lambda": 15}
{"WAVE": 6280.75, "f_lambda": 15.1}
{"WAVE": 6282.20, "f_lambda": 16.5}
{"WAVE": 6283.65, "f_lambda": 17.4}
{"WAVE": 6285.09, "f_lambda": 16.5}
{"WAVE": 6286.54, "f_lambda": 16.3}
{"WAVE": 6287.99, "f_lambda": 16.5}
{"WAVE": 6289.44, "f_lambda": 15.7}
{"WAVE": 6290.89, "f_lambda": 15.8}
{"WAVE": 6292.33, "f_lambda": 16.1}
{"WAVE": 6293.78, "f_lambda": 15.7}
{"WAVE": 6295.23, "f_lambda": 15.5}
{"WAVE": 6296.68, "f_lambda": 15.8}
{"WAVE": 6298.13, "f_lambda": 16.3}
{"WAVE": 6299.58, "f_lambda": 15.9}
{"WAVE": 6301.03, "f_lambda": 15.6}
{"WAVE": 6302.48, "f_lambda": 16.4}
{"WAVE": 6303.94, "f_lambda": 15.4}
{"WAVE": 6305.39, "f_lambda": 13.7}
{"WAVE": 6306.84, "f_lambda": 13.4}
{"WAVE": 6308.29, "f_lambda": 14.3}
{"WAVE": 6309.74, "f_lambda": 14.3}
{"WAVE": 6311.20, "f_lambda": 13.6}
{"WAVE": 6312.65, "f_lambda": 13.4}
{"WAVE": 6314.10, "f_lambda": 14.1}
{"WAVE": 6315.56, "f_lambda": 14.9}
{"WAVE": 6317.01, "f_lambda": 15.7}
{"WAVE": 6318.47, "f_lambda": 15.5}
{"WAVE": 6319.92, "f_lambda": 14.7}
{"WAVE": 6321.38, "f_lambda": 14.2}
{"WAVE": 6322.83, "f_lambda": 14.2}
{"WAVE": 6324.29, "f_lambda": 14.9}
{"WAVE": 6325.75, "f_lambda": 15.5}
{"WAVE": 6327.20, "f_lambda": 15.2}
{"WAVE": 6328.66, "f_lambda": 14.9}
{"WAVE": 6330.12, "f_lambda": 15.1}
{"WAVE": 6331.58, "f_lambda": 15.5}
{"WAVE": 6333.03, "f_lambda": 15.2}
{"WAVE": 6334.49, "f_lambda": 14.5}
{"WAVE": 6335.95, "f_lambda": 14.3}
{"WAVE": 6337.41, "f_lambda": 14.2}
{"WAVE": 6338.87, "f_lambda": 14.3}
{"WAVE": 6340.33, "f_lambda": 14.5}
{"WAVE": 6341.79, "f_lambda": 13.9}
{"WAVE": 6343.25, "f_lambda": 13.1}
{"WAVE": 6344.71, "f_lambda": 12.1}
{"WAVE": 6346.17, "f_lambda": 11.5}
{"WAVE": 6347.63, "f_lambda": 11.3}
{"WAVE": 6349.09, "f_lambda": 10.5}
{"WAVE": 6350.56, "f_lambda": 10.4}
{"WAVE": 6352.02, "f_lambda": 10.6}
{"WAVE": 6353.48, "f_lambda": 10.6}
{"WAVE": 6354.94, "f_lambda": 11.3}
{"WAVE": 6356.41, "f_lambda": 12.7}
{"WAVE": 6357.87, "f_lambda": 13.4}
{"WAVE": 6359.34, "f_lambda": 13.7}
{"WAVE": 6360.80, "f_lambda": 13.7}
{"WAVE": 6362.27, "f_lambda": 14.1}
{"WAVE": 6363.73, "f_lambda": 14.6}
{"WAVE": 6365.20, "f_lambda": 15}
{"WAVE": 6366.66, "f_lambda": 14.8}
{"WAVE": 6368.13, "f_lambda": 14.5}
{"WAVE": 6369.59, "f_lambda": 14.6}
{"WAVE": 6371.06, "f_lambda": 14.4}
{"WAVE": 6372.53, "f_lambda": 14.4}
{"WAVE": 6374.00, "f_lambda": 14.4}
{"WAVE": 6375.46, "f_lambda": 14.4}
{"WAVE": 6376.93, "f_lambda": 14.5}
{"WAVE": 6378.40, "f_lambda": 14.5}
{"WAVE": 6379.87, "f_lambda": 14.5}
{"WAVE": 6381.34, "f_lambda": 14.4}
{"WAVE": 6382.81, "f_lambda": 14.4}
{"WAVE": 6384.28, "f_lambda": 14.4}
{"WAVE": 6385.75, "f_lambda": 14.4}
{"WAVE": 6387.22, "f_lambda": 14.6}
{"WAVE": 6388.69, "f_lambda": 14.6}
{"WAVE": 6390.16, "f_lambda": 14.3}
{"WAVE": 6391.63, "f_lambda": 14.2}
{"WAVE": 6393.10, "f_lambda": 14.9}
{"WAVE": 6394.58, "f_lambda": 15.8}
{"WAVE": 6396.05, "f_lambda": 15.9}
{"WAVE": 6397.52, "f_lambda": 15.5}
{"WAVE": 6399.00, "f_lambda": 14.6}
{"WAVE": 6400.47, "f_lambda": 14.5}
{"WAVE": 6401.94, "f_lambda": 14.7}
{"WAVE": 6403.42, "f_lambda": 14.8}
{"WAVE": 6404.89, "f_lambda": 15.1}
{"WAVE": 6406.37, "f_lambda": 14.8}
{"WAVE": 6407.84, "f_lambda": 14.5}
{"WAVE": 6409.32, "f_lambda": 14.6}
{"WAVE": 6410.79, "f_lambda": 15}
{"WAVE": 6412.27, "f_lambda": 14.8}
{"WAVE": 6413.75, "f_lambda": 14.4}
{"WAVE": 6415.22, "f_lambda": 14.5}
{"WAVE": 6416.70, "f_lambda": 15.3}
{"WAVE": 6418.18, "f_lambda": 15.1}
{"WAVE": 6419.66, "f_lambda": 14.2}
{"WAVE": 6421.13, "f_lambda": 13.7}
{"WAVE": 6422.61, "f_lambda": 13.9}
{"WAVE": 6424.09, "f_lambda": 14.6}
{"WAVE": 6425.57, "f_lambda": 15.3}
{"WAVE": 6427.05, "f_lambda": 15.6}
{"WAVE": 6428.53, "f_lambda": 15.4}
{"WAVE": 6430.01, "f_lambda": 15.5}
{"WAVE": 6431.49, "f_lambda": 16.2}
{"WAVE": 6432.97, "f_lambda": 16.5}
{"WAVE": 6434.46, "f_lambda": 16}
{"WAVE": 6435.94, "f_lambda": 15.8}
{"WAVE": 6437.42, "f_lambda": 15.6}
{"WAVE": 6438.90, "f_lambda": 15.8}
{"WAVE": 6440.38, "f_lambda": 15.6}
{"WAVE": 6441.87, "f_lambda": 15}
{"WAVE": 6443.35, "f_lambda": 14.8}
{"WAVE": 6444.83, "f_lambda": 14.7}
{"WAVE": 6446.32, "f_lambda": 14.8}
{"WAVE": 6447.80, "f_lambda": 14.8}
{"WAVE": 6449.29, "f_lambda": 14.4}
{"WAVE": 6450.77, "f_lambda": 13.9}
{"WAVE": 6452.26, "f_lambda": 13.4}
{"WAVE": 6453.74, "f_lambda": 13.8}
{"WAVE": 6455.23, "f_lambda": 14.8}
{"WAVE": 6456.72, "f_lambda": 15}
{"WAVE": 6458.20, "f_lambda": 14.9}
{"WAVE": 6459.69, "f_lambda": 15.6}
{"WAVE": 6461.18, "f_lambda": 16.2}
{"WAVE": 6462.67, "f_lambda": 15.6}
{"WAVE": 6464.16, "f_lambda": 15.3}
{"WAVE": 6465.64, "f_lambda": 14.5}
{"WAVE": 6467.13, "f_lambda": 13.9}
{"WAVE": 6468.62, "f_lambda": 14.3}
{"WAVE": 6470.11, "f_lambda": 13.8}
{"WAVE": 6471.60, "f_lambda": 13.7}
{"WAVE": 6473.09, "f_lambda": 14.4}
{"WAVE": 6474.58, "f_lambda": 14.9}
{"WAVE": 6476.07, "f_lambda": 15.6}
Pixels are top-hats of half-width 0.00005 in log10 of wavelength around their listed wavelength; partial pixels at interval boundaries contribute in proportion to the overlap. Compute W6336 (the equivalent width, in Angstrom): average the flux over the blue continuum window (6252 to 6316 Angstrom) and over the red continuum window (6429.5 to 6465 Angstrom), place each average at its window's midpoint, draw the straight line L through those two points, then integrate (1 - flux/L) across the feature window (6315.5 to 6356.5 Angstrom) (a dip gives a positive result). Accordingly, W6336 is 4.3 Angstrom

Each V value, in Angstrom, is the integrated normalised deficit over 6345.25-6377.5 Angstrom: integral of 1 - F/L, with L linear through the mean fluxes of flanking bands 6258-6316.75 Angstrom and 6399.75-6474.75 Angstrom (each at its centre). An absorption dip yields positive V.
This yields 4.13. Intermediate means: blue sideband 15.3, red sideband 14.9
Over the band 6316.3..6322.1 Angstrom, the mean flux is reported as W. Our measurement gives 15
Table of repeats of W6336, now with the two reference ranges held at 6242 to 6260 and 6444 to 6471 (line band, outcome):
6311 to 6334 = 0.12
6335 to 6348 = 1.35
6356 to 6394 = 1.16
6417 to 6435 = -0.56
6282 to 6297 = -1.21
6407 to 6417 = 0.02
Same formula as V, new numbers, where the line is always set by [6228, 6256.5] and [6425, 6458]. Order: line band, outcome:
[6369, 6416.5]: 0.8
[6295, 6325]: -0.4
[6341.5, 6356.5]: 3.3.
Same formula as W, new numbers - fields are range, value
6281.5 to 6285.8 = 16.8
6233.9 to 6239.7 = 13.8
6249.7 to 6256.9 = 14.9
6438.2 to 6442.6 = 15.5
